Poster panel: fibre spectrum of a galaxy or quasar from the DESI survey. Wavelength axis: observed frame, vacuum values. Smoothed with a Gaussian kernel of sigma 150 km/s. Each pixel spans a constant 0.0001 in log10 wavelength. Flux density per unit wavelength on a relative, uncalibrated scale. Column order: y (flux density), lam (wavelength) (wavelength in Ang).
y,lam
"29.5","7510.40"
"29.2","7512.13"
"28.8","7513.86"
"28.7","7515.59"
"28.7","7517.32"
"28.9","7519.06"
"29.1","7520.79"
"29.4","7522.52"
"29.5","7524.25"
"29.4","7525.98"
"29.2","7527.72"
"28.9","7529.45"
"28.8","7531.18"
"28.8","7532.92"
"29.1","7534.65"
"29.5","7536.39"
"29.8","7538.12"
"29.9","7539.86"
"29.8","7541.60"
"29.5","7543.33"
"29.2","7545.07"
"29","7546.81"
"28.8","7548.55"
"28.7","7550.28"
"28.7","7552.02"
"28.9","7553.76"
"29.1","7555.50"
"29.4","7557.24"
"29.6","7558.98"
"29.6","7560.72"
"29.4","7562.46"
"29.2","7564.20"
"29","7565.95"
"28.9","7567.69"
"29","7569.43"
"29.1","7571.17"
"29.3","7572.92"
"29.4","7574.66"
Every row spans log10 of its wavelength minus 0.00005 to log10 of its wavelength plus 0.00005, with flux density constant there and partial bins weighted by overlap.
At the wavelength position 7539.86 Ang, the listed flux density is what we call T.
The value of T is 29.9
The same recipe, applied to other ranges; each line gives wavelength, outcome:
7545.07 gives 29.2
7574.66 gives 29.4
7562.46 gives 29.4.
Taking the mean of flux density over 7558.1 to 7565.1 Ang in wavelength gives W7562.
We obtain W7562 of 29.4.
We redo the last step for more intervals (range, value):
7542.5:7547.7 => 29.2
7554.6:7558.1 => 29.2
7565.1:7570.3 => 29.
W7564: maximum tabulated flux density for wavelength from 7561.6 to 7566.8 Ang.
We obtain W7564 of 29.4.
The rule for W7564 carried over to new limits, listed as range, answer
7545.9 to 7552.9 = 29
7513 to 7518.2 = 28.8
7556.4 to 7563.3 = 29.6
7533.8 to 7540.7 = 29.9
